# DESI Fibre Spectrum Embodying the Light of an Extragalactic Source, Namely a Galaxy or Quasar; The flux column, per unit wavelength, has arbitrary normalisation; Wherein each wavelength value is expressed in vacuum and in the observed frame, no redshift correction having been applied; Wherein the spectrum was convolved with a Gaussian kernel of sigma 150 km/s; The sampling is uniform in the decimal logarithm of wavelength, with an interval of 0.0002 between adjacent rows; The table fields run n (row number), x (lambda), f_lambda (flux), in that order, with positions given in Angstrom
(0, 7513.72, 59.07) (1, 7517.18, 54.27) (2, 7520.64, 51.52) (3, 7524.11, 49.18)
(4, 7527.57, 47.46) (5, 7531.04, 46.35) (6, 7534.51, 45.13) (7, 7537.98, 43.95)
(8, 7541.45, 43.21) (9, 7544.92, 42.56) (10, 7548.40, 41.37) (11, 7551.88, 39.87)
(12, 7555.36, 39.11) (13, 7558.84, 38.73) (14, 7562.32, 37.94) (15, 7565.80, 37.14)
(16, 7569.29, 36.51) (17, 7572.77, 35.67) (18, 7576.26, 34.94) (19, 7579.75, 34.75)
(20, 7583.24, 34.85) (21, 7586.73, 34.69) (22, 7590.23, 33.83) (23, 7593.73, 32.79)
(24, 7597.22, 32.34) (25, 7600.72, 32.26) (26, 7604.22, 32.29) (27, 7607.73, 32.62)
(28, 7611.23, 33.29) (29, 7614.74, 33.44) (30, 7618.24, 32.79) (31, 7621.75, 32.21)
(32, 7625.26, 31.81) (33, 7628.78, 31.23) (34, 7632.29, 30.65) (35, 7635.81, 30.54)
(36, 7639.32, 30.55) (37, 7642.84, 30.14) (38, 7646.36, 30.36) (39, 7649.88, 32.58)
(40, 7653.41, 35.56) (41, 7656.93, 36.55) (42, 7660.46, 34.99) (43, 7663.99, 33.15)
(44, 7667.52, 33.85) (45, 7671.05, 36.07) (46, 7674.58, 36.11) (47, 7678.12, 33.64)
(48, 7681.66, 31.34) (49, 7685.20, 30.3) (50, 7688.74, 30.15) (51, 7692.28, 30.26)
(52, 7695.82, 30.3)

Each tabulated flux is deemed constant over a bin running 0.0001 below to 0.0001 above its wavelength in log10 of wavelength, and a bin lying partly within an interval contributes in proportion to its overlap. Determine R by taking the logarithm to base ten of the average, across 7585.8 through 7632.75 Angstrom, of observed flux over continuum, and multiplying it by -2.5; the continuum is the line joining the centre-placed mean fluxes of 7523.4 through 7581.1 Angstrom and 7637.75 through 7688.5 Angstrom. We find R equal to 0.13 mag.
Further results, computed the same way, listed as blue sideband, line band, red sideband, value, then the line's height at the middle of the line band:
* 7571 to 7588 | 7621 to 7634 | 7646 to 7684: 0.102 mag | 34.5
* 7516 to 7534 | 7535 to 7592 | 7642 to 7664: 0.168 mag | 44.5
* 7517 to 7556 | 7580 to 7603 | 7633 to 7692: 0.185 mag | 39.7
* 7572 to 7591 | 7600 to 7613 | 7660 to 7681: 0.066 mag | 34.7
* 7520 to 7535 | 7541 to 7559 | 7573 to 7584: 0.036 mag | 42.2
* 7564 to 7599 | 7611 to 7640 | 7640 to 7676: 0.079 mag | 34.2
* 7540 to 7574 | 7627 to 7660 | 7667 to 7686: 0.099 mag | 35.2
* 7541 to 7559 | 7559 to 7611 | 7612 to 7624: 0.065 mag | 36.7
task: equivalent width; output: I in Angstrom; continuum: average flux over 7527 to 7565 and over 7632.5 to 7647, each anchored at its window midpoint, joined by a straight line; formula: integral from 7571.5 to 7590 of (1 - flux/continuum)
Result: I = 1.4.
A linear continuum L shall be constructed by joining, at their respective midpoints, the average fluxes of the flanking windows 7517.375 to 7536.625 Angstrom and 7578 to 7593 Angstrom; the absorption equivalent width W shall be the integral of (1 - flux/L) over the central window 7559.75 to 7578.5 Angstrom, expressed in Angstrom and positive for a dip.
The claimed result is 0.9 Angstrom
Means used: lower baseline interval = 48.4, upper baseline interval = 34.4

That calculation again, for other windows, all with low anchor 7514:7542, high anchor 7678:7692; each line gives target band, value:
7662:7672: -0.4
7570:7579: 1.6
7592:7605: 2.6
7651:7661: -0.4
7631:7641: 1.6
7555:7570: 2.3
